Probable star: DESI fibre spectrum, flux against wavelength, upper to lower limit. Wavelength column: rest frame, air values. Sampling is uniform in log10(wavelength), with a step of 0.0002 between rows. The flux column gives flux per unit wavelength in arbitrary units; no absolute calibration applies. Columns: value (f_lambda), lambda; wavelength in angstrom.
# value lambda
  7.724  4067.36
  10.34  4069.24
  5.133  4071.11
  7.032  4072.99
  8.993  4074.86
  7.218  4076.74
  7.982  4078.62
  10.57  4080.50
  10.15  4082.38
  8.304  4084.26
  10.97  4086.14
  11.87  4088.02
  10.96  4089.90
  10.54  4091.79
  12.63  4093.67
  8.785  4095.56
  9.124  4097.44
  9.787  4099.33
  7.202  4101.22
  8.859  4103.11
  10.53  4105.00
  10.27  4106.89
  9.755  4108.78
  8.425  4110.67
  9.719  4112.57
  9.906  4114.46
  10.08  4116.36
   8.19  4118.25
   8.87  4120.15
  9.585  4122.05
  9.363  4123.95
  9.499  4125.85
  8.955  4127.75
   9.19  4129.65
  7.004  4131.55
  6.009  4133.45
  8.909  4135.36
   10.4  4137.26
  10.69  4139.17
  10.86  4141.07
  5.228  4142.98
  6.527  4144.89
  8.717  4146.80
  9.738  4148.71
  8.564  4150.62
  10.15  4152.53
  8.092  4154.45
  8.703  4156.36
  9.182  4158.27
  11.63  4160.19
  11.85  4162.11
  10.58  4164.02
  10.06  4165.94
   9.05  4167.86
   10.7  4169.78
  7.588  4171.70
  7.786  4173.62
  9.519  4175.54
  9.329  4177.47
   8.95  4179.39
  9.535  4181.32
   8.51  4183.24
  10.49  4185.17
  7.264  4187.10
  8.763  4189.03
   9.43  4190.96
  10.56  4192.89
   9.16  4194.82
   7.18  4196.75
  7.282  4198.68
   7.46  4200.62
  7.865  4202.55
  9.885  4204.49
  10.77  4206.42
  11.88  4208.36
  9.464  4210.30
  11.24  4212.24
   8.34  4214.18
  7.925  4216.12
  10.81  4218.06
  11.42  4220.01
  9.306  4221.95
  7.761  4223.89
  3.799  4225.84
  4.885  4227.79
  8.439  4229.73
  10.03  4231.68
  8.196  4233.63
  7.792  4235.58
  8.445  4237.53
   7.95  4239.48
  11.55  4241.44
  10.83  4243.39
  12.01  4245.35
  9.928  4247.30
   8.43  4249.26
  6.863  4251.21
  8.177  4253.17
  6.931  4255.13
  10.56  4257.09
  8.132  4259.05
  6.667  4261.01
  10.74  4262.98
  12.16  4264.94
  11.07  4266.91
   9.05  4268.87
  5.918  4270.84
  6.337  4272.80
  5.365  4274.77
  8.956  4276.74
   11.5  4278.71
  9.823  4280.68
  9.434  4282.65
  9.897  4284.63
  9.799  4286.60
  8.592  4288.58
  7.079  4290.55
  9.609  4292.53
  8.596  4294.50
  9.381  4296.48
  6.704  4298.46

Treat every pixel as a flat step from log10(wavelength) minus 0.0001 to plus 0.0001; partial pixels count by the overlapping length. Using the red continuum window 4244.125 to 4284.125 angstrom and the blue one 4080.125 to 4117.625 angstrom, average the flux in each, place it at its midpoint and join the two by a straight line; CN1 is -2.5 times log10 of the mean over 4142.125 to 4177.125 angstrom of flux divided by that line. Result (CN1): 0.05 mag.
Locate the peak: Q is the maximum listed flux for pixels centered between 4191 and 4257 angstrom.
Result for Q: 12.01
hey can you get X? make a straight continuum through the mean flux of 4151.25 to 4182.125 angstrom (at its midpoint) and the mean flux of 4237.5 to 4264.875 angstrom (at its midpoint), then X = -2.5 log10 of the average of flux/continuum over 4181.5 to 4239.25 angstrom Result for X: 0.072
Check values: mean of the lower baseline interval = 9.53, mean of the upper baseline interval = 9.21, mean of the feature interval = 8.77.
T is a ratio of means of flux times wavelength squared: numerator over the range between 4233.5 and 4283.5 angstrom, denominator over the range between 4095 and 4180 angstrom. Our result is 1.0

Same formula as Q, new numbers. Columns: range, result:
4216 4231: 11.42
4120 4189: 11.85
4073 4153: 12.63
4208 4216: 11.88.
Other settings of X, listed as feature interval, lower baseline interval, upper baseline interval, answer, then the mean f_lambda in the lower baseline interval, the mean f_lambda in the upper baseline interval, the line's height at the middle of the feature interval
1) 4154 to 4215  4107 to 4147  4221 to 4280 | -0.07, 8.88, 8.6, 8.75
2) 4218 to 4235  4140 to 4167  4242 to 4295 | 0.12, 9.29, 9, 9.11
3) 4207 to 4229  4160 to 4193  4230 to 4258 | 0.05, 9.46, 9.1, 9.24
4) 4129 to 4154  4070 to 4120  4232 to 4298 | 0.08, 9.34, 8.95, 9.24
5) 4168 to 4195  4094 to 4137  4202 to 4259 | -0.01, 9.07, 9.01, 9.04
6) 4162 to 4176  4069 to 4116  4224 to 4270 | -0.05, 9.4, 8.78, 9.09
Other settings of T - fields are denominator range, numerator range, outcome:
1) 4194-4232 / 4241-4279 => 1.05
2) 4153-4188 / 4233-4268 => 1.02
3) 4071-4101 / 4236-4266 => 1.06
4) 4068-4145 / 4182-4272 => 1.03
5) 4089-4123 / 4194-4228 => 0.96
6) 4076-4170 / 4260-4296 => 1.02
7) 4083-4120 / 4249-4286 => 0.97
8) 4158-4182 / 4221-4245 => 0.89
